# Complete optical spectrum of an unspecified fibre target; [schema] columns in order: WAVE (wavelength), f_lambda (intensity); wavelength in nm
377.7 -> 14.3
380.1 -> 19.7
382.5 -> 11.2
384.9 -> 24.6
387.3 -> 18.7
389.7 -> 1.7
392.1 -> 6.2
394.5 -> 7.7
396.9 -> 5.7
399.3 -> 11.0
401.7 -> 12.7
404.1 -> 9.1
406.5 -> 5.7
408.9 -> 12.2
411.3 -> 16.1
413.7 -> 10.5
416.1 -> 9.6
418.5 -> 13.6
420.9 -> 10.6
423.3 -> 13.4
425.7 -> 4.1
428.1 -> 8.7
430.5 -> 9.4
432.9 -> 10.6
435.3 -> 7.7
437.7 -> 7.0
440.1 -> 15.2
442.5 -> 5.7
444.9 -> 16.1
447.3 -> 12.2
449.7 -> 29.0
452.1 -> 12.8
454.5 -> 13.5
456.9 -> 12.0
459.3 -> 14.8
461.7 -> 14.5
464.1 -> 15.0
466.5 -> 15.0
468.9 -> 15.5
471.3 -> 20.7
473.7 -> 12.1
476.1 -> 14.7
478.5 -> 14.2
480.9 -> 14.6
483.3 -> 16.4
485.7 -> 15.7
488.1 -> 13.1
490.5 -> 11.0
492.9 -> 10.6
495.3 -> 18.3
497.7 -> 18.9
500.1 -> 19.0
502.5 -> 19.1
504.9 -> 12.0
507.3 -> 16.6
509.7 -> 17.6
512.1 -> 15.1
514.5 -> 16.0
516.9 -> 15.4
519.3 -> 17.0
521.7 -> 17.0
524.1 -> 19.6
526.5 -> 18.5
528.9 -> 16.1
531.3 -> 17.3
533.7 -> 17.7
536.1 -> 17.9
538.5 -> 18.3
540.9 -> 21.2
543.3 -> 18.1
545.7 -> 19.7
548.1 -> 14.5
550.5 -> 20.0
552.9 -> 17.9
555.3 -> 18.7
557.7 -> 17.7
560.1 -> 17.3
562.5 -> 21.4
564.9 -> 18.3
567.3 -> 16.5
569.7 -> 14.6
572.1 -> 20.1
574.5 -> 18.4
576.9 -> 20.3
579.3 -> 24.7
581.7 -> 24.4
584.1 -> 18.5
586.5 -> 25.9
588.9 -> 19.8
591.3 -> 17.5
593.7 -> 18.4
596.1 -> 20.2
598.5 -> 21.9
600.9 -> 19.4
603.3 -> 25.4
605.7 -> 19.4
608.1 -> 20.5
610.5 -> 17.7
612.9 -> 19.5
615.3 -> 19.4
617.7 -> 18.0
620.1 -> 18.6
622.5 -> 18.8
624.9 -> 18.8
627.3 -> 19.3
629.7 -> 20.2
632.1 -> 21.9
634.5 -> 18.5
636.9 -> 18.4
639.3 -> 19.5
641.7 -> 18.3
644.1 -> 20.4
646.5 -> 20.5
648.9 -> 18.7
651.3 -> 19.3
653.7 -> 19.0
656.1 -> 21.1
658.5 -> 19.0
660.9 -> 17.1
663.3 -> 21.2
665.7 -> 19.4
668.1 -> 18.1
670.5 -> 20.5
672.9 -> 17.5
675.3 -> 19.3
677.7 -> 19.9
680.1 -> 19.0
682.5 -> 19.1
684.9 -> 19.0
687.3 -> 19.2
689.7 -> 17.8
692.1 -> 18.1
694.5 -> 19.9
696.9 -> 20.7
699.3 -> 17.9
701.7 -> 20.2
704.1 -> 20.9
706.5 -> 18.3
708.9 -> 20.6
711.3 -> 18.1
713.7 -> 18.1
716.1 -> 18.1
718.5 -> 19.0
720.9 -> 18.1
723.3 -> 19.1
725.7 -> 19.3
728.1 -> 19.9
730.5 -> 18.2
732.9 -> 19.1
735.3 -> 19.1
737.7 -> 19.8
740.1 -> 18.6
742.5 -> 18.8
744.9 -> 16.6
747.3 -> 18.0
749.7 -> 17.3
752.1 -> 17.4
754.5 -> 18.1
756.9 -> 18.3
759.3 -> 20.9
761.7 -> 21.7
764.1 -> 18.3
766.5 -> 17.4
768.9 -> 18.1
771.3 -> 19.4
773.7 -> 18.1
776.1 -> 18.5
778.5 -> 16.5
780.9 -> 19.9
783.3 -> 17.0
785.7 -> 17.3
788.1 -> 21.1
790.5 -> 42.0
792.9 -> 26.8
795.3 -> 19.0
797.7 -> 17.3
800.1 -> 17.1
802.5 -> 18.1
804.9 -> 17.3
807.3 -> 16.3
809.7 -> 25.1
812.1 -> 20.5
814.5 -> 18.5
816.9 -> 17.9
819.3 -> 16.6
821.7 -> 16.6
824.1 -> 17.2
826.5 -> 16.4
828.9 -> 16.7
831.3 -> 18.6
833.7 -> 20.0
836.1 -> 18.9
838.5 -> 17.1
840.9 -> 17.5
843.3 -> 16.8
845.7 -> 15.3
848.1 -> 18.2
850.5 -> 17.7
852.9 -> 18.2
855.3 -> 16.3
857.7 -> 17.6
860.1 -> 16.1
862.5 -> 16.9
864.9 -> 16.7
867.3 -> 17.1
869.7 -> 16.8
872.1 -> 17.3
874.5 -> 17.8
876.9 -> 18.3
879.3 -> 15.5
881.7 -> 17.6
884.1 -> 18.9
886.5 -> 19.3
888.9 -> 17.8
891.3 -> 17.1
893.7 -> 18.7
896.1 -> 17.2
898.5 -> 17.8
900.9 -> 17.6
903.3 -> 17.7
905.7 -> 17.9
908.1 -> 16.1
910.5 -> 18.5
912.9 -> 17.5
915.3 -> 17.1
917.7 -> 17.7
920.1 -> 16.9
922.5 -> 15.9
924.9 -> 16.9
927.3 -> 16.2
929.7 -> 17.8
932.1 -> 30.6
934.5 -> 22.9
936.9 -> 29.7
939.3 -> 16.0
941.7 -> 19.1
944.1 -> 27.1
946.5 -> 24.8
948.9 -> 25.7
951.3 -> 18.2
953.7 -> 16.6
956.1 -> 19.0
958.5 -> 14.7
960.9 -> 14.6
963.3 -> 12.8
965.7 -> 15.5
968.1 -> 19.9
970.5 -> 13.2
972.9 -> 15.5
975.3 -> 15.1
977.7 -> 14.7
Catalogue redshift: 0.205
